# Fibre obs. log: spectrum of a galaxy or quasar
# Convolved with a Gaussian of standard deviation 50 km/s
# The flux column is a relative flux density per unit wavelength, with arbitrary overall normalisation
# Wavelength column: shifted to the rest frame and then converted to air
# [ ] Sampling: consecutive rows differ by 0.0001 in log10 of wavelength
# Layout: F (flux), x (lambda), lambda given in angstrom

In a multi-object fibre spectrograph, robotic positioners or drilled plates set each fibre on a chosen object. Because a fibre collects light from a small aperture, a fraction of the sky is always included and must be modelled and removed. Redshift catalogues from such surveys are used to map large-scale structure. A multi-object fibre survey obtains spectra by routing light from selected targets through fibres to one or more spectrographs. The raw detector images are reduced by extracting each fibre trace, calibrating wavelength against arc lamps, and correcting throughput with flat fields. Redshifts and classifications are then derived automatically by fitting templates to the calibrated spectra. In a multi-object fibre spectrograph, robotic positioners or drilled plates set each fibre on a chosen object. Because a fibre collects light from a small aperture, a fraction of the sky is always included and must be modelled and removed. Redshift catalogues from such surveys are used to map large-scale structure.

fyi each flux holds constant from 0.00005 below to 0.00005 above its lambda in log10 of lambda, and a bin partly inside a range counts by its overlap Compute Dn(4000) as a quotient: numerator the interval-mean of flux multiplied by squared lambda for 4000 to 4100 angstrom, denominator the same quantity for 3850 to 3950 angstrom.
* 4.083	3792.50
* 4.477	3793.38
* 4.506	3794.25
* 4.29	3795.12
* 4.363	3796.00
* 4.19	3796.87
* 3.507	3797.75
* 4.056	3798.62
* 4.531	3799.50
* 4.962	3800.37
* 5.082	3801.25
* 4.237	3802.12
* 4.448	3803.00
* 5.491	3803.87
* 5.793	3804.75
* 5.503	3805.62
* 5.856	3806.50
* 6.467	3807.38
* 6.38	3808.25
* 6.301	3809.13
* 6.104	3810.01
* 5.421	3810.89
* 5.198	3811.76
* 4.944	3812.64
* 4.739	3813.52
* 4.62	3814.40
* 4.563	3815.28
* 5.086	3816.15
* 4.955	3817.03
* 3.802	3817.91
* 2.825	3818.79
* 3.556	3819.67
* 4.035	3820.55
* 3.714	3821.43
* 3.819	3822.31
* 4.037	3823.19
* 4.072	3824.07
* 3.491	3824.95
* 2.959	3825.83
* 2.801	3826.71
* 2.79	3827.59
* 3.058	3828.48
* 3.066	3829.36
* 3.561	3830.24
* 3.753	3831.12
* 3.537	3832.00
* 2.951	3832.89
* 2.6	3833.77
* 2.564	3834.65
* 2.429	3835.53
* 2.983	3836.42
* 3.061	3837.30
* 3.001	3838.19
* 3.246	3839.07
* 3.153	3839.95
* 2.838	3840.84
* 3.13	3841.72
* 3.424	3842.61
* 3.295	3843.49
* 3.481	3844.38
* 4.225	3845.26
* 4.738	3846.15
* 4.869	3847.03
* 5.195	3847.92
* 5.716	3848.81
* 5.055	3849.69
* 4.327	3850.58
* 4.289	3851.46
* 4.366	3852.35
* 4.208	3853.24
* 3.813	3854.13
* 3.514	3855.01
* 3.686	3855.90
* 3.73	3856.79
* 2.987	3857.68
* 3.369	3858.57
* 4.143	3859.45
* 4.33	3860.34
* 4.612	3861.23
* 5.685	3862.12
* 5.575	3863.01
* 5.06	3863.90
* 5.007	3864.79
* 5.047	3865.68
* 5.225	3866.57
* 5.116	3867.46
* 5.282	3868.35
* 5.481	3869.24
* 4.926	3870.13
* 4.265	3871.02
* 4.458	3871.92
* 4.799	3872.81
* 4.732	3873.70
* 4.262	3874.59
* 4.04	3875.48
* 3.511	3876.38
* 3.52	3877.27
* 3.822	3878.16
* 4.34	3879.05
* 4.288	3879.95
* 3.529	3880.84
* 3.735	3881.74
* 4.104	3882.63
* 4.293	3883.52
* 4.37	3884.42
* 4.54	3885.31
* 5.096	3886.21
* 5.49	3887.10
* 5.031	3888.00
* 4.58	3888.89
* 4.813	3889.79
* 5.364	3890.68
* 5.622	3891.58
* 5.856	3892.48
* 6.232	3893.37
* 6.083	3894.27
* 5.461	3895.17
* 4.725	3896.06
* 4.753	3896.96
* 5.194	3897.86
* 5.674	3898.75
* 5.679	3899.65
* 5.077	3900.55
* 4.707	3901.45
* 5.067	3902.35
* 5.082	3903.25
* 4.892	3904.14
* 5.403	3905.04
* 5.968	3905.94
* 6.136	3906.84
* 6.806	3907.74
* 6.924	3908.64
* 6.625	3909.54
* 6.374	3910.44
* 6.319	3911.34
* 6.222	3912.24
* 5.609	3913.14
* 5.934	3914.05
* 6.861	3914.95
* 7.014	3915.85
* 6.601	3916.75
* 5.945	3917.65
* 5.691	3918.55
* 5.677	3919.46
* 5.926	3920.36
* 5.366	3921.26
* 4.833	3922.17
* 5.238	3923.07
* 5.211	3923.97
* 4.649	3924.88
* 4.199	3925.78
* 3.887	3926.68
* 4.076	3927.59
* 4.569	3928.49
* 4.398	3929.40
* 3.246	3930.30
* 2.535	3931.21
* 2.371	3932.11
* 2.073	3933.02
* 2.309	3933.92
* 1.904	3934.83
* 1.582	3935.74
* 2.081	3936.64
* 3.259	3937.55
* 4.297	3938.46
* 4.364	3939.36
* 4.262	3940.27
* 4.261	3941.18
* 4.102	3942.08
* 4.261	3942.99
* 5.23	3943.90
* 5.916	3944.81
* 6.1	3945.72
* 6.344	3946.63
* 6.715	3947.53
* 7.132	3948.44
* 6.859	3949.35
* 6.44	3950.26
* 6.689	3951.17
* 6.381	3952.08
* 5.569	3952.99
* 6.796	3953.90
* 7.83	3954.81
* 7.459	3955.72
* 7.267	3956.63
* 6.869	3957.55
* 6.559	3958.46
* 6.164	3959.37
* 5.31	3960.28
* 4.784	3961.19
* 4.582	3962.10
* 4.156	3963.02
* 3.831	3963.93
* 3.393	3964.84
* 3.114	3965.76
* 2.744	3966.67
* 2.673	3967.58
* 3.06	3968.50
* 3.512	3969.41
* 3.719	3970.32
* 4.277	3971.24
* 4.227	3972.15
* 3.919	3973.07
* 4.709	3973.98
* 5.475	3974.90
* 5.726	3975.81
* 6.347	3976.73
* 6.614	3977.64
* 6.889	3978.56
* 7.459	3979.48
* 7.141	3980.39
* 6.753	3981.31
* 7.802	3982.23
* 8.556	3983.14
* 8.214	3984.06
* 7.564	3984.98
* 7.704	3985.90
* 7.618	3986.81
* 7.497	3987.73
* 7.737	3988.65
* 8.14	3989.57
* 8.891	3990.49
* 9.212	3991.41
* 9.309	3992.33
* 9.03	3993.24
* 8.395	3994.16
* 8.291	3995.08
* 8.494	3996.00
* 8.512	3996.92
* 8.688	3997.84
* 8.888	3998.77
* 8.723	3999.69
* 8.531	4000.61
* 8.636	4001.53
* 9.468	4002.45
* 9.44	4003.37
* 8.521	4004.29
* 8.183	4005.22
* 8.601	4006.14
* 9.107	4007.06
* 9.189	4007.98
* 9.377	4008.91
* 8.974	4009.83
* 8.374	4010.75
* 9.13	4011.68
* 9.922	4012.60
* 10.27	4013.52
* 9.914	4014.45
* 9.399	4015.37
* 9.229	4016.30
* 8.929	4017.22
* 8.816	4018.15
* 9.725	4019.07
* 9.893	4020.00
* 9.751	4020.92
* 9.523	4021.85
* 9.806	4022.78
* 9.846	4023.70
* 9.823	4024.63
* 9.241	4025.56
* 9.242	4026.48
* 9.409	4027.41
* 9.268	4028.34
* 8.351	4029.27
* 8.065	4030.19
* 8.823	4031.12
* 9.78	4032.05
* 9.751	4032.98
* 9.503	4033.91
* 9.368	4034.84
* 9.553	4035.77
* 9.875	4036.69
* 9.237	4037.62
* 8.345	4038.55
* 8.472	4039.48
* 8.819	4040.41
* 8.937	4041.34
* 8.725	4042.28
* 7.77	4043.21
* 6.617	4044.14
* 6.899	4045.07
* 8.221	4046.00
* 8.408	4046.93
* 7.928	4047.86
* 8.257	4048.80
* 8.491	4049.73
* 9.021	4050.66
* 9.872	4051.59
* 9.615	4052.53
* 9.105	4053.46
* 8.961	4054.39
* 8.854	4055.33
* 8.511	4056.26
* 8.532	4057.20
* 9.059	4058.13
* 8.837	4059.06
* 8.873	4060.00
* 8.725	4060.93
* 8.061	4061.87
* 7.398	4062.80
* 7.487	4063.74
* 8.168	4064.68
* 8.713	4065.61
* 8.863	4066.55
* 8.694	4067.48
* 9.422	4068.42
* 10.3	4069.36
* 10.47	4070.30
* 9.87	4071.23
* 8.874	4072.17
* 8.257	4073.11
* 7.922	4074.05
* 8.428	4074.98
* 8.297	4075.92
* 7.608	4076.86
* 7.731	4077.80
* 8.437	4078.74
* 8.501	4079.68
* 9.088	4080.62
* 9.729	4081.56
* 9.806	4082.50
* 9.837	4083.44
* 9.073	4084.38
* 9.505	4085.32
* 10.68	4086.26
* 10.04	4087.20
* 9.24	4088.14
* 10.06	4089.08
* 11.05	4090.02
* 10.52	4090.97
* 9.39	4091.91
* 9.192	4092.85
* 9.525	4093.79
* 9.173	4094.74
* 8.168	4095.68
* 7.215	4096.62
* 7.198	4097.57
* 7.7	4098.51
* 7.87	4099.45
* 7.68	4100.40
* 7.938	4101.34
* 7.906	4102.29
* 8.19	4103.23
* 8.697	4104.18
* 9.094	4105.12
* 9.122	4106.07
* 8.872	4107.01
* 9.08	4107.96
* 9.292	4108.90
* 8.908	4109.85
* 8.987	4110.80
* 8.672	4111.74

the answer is 2.0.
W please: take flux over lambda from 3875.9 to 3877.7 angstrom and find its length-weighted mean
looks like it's 3.51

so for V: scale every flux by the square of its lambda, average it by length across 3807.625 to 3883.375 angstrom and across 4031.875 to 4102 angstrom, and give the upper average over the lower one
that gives 2.4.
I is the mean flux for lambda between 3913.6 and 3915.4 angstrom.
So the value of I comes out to 6.41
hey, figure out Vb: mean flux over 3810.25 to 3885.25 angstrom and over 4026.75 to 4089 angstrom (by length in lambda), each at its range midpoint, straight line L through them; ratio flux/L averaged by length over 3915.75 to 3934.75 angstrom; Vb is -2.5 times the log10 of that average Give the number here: 0.28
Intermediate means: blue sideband 4.06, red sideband 8.85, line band 4.46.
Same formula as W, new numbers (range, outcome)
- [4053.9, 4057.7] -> 8.72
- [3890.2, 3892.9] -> 5.6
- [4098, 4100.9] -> 7.76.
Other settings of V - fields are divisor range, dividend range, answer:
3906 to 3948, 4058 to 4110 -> 1.96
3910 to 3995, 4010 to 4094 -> 1.70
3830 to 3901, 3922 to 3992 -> 1.28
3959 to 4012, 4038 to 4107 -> 1.31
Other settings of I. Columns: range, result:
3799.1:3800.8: 4.76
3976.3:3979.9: 6.82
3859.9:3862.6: 4.88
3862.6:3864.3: 5.32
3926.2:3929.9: 4.22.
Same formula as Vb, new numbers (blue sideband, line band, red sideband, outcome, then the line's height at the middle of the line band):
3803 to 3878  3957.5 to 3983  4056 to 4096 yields 0.33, 6.88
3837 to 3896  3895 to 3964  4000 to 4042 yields 0.20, 6.38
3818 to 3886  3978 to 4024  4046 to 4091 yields -0.18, 7.4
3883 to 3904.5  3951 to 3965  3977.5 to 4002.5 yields 0.21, 7.17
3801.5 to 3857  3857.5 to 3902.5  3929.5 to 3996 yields -0.02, 4.69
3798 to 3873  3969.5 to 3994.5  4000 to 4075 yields 0.11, 7.66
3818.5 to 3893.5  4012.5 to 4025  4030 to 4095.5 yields -0.21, 7.91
